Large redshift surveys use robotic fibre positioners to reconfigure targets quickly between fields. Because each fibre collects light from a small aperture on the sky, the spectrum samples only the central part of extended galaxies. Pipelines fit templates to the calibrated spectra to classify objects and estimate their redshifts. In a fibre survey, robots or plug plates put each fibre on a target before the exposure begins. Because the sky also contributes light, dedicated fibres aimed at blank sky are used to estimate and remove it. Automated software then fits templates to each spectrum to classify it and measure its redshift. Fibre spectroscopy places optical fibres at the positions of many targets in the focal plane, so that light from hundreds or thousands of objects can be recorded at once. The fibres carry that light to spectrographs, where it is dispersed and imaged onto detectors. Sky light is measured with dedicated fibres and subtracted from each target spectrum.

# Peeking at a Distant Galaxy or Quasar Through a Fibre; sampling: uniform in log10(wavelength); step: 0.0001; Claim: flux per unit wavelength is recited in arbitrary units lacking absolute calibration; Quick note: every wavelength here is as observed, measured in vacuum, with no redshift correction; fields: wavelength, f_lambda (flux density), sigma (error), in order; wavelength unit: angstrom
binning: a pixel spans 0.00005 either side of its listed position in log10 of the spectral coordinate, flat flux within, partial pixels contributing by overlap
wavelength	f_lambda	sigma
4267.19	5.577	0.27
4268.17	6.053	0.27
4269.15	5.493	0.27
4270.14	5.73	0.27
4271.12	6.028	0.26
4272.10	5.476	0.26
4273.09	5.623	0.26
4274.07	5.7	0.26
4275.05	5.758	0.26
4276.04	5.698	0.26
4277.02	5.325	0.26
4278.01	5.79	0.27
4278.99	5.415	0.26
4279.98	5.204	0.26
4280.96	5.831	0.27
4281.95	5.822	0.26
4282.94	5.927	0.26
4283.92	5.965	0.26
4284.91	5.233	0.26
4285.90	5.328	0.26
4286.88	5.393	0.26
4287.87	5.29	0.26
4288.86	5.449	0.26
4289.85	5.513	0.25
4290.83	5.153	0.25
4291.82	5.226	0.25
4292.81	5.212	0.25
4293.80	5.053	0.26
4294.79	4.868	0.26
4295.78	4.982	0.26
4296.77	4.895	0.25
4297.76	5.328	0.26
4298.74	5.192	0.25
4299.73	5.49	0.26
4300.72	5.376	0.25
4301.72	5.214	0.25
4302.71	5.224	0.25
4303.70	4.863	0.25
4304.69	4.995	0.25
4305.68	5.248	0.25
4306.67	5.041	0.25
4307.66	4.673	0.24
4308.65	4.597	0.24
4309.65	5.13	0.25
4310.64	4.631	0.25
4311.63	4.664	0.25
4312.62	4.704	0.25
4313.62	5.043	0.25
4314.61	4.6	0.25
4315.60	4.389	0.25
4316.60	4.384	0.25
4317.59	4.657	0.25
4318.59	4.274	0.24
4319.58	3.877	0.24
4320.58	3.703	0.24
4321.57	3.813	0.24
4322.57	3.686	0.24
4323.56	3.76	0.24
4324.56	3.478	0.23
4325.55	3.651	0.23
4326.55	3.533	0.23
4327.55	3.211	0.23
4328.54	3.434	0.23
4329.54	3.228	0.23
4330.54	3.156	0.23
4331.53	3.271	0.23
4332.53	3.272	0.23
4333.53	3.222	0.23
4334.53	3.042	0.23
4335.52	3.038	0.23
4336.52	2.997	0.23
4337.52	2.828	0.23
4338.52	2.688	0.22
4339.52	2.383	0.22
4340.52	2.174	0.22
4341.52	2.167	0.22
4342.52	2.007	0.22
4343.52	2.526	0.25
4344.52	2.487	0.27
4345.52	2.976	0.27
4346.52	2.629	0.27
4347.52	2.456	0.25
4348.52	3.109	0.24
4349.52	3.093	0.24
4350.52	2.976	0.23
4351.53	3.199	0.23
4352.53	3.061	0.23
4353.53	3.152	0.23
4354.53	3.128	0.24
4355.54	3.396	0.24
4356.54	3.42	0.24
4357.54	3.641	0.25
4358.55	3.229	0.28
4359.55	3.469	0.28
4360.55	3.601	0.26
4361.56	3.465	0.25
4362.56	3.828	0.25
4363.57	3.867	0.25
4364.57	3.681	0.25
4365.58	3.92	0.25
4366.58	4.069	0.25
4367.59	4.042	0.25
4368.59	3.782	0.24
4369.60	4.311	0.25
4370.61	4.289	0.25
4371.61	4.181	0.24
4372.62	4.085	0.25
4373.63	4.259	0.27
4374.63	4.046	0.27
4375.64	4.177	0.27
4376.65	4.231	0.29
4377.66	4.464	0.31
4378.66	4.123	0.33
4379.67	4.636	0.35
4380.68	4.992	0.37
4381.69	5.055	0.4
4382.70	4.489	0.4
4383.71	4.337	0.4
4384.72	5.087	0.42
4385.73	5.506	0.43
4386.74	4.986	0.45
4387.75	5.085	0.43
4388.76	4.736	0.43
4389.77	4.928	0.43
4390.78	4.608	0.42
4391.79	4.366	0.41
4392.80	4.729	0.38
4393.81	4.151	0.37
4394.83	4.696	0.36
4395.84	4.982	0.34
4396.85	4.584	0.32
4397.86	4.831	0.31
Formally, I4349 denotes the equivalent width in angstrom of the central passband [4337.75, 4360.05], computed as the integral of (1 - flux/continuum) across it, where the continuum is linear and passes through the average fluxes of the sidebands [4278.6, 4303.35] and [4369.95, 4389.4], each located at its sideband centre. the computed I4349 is 9.0 angstrom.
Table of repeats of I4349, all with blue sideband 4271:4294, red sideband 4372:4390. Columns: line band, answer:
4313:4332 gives 4.8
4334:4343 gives 4.3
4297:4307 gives 0.3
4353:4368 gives 3.8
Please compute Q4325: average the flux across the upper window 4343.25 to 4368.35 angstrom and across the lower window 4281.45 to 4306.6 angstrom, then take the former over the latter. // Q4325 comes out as 0.6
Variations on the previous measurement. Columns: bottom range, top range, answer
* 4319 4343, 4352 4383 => 1.25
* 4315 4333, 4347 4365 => 0.89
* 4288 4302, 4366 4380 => 0.80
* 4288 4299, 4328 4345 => 0.54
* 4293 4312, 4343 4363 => 0.62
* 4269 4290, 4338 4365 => 0.54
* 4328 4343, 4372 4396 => 1.61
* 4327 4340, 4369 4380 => 1.39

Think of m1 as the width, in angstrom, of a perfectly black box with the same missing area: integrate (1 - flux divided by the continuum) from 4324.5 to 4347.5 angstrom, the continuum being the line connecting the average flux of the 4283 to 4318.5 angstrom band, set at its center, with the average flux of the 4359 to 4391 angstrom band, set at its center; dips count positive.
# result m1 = 8.81 angstrom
